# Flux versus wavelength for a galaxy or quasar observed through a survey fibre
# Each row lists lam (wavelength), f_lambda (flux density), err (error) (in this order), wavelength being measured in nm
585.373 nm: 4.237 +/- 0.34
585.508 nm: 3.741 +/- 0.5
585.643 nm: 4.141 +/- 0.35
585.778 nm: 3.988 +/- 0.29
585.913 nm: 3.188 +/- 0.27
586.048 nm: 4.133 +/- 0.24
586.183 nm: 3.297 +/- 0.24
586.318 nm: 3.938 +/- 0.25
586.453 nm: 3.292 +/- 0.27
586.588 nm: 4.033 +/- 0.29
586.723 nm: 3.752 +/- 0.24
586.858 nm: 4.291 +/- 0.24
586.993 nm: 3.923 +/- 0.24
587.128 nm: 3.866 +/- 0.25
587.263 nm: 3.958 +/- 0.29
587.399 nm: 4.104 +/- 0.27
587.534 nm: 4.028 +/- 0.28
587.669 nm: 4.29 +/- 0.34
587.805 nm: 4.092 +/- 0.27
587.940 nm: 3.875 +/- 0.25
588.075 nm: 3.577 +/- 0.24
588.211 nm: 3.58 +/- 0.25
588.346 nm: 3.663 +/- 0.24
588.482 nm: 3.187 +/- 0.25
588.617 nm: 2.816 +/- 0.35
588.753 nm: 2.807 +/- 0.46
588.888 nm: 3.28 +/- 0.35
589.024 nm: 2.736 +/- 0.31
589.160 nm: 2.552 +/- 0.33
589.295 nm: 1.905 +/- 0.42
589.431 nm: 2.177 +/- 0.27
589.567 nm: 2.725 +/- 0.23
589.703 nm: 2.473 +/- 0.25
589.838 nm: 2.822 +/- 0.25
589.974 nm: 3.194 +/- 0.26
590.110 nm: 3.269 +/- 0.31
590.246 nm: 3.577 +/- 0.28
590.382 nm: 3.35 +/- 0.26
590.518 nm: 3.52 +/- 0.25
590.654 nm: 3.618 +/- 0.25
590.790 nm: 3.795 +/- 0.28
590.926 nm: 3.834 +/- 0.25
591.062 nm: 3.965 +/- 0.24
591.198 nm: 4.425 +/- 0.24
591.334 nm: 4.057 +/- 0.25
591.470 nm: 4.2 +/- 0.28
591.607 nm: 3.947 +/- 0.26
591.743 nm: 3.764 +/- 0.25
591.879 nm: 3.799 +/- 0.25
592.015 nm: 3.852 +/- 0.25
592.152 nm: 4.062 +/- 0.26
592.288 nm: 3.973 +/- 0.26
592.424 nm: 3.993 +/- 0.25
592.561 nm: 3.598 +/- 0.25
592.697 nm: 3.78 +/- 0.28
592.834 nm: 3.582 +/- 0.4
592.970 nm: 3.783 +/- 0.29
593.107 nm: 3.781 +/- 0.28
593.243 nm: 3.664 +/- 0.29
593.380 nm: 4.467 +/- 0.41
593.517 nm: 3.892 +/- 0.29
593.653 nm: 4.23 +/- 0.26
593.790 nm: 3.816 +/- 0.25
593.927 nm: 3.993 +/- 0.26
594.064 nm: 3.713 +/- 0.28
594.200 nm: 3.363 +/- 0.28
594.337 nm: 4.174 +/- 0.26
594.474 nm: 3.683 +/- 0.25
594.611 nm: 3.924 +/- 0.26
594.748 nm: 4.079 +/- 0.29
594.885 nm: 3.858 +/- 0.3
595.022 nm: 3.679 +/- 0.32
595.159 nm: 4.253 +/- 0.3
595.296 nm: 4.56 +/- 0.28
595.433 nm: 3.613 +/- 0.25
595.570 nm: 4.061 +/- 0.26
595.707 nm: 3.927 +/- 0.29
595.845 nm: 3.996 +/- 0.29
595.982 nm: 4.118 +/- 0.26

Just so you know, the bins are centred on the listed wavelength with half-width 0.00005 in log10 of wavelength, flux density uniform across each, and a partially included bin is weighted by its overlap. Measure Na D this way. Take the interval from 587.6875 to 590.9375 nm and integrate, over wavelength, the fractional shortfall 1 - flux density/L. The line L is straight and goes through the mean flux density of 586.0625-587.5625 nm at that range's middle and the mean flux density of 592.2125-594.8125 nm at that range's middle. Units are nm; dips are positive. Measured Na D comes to 0.570 nm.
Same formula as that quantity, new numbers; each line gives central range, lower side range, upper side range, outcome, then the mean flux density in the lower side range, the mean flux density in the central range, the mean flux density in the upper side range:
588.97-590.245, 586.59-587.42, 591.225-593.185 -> 0.399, 3.98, 2.7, 3.88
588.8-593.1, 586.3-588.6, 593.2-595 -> 0.442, 3.83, 3.47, 3.91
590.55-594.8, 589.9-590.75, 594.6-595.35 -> -0.175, 3.43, 3.89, 4.06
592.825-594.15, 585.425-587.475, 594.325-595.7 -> 0.019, 3.85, 3.9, 3.98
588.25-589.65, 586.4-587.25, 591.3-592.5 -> 0.398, 3.88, 2.8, 3.95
